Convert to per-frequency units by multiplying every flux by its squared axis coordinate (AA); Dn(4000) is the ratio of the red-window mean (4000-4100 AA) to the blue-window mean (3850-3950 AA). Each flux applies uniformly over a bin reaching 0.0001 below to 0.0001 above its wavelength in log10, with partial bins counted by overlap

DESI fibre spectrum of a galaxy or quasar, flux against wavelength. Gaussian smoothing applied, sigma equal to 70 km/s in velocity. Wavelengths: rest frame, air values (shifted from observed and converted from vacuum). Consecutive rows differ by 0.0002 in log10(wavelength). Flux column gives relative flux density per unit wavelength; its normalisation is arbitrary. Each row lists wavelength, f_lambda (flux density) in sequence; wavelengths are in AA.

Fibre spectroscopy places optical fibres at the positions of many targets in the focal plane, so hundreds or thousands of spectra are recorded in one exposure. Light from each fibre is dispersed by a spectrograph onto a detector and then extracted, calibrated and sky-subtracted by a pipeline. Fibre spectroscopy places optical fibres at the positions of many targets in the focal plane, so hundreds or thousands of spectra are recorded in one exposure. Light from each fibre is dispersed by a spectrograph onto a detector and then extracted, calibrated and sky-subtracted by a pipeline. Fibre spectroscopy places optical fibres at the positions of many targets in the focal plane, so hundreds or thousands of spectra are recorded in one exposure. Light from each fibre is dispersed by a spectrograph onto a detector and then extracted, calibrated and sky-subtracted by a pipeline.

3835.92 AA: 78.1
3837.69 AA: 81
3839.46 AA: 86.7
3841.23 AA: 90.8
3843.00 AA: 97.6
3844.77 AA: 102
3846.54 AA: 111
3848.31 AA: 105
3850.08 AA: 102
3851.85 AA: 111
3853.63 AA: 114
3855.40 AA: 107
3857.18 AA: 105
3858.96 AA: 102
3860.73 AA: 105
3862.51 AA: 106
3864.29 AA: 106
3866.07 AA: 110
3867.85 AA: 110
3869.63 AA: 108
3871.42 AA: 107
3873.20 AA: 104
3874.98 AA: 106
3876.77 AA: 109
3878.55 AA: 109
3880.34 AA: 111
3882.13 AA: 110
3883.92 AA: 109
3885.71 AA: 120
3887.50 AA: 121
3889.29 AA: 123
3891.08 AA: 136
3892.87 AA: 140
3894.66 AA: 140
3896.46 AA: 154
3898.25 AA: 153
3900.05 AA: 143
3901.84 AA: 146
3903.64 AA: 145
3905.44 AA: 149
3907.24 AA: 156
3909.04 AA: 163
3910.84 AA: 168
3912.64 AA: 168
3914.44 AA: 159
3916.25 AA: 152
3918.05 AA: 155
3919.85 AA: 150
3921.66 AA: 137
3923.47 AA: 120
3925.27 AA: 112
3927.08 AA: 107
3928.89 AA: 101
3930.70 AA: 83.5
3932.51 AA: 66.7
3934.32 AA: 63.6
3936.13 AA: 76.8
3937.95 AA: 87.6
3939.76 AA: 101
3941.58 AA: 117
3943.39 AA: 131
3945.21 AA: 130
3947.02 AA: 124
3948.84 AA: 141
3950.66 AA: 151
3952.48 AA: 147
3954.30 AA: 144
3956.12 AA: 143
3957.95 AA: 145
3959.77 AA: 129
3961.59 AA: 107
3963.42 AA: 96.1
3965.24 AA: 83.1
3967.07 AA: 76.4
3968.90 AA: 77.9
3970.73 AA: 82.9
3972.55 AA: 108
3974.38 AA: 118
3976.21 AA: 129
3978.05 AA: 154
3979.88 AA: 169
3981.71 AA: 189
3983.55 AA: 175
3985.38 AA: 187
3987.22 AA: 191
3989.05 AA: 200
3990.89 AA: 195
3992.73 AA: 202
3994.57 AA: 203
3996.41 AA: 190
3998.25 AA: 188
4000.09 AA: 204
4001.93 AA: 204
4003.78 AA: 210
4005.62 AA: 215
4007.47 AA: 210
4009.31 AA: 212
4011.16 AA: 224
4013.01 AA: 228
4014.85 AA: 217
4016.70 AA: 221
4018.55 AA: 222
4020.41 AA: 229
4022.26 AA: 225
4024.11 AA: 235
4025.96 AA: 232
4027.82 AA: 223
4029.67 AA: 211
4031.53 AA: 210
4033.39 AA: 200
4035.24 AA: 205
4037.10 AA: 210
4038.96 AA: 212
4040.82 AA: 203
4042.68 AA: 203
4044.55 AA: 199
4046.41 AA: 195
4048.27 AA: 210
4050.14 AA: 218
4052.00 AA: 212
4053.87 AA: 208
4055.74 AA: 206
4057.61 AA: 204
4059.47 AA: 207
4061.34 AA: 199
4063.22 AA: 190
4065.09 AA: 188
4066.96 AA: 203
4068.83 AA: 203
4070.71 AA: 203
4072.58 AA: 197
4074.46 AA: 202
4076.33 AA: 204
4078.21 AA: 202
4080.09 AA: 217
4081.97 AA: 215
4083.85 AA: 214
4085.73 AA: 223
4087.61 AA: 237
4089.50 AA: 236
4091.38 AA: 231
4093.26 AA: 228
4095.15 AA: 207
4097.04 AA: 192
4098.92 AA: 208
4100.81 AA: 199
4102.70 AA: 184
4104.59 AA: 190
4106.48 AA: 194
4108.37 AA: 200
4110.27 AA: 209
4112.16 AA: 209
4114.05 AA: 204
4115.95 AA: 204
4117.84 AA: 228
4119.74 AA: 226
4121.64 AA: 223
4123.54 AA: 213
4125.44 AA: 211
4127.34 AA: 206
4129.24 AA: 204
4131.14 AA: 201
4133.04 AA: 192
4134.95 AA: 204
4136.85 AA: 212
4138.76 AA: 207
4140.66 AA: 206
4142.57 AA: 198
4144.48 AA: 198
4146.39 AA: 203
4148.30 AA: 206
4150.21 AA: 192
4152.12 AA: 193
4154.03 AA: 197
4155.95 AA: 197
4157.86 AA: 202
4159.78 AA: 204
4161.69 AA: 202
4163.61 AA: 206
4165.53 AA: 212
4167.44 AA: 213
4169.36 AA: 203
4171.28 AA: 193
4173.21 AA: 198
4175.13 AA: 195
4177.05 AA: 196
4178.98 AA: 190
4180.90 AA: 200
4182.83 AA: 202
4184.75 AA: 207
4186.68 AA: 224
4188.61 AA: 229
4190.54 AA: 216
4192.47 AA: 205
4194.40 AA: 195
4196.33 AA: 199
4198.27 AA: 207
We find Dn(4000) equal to 1.88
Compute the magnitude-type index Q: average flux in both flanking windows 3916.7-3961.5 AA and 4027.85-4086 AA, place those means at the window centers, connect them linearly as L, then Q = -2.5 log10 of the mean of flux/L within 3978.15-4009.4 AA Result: -0.22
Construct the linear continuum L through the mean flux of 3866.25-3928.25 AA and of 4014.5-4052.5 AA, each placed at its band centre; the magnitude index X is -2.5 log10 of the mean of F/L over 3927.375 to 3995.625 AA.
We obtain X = 0.30 mag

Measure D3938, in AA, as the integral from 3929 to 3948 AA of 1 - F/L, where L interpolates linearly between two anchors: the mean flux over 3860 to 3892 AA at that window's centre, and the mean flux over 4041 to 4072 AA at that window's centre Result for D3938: 6.00 AA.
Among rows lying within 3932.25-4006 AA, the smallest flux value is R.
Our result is 63.6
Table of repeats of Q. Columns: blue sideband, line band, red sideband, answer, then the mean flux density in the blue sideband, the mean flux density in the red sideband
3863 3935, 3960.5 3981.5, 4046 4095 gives 0.398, 126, 210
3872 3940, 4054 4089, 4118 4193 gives -0.161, 125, 205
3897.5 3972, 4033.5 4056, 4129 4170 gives -0.250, 124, 202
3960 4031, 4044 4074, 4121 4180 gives -0.075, 180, 202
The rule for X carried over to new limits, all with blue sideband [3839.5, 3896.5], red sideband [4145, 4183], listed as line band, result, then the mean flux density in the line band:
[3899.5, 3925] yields -0.20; 150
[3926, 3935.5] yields 0.47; 84.6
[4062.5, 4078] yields -0.16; 199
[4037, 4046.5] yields -0.24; 204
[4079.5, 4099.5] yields -0.23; 219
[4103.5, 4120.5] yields -0.12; 207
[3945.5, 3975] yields 0.18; 117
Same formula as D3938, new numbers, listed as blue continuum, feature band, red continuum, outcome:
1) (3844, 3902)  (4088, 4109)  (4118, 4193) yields -2.3 AA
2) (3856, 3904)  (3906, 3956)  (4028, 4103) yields 5.7 AA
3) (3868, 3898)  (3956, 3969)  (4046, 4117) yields 4.0 AA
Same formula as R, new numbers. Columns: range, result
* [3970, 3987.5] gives 82.9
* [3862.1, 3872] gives 106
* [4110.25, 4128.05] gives 204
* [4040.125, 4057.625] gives 195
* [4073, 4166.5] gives 184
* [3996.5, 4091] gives 188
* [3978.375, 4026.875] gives 169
